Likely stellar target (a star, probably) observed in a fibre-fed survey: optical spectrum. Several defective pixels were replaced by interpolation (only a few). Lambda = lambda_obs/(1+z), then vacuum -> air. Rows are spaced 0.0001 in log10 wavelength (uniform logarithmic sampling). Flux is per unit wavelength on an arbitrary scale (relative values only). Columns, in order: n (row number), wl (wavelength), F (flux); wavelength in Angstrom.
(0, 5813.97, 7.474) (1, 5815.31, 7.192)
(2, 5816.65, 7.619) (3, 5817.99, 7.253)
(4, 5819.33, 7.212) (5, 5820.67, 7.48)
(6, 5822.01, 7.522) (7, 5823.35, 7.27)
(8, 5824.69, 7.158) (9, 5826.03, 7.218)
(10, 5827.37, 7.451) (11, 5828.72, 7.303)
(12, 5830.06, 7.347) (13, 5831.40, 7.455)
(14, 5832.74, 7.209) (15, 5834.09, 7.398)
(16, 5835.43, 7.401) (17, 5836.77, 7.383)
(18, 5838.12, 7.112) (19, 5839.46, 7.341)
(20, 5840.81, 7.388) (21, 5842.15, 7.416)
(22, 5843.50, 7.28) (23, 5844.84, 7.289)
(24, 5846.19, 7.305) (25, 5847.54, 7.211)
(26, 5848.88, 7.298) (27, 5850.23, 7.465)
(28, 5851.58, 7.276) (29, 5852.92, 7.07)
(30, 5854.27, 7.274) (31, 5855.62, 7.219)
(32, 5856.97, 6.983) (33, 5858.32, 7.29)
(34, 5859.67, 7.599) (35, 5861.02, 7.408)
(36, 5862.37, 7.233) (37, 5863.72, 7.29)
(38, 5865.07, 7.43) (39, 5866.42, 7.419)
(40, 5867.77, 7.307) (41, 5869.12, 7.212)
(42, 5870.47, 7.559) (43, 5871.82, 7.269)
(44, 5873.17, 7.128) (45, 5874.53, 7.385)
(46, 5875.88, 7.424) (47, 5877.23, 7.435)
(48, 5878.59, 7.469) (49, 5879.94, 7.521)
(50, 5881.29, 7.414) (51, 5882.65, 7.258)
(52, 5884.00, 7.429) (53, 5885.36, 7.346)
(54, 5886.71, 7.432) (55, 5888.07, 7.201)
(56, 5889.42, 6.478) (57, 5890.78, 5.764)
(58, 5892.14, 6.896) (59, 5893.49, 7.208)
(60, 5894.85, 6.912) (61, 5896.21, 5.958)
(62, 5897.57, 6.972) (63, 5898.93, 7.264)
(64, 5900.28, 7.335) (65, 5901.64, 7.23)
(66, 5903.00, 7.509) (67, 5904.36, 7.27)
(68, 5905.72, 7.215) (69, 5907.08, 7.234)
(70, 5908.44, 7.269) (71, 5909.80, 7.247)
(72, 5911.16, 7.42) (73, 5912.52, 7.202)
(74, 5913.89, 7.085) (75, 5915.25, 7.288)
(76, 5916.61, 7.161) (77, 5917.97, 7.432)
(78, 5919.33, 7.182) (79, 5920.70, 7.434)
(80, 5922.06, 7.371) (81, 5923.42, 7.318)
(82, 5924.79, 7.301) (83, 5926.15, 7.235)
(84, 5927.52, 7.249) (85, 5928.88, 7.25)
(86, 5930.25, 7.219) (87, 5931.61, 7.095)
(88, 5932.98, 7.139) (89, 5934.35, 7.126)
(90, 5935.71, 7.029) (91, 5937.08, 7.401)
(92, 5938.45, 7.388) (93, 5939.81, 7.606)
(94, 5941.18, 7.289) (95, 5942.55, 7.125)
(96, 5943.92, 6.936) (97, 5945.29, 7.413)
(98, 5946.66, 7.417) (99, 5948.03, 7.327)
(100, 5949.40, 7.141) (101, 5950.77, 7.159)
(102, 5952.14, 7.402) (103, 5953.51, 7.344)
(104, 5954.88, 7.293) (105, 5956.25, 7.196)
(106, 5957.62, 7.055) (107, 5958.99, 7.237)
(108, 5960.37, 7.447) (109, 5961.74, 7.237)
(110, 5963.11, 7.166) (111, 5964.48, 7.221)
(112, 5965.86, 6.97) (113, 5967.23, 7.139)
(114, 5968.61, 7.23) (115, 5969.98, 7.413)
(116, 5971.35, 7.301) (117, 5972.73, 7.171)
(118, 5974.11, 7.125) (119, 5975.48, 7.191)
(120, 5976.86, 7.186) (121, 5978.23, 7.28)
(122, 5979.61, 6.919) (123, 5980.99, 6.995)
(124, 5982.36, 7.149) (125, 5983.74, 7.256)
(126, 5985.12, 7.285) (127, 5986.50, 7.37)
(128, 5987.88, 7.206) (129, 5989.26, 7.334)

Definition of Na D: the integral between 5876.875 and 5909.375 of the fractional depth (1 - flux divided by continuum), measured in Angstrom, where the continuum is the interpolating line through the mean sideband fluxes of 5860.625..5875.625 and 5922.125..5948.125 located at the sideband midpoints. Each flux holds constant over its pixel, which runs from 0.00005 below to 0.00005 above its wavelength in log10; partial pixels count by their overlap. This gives 0.8 Angstrom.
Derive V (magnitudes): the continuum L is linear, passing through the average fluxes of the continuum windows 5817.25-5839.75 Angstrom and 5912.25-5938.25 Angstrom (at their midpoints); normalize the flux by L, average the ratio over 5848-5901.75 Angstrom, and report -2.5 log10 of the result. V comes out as 0.01 mag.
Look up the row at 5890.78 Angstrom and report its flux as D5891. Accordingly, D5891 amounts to 5.764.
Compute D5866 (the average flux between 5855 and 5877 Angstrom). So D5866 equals 7.33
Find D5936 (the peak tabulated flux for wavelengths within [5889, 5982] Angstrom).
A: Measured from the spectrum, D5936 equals 7.606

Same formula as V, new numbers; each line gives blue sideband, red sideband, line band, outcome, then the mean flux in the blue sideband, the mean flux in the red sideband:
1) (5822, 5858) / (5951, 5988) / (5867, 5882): -0.02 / 7.29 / 7.21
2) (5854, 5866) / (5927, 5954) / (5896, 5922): 0.01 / 7.3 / 7.25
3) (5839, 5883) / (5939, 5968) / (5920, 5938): 0.00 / 7.33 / 7.24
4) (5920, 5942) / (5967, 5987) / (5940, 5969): 0.00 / 7.28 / 7.2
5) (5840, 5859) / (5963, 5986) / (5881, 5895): 0.03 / 7.27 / 7.18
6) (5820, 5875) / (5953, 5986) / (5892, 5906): 0.03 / 7.32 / 7.2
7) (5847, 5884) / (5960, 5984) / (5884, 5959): 0.01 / 7.33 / 7.19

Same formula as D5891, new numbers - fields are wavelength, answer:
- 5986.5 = 7.37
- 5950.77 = 7.159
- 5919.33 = 7.182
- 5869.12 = 7.212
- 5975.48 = 7.191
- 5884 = 7.429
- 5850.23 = 7.465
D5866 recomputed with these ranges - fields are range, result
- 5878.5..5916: 7.13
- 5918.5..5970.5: 7.25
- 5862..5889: 7.35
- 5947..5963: 7.26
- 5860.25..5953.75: 7.23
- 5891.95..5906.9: 7.08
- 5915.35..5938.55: 7.25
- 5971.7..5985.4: 7.15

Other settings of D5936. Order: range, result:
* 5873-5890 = 7.521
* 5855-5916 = 7.599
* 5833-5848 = 7.416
